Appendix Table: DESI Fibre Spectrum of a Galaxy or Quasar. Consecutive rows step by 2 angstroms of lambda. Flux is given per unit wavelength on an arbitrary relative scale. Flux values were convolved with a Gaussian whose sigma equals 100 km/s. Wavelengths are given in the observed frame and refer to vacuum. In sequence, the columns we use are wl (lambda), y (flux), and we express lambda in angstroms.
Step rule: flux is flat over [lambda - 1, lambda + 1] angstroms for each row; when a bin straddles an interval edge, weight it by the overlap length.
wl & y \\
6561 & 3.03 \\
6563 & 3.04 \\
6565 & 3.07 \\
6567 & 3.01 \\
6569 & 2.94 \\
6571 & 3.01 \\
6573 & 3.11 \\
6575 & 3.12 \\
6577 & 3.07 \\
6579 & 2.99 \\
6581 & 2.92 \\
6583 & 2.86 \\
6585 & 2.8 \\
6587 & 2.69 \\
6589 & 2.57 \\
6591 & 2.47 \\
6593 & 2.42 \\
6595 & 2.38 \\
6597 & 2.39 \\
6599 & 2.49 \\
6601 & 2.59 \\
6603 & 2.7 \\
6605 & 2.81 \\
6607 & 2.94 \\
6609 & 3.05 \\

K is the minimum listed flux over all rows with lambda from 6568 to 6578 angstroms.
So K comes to 2.94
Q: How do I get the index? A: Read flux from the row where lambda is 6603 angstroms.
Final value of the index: 2.7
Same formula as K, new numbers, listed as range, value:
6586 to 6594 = 2.42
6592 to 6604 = 2.38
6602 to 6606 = 2.7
